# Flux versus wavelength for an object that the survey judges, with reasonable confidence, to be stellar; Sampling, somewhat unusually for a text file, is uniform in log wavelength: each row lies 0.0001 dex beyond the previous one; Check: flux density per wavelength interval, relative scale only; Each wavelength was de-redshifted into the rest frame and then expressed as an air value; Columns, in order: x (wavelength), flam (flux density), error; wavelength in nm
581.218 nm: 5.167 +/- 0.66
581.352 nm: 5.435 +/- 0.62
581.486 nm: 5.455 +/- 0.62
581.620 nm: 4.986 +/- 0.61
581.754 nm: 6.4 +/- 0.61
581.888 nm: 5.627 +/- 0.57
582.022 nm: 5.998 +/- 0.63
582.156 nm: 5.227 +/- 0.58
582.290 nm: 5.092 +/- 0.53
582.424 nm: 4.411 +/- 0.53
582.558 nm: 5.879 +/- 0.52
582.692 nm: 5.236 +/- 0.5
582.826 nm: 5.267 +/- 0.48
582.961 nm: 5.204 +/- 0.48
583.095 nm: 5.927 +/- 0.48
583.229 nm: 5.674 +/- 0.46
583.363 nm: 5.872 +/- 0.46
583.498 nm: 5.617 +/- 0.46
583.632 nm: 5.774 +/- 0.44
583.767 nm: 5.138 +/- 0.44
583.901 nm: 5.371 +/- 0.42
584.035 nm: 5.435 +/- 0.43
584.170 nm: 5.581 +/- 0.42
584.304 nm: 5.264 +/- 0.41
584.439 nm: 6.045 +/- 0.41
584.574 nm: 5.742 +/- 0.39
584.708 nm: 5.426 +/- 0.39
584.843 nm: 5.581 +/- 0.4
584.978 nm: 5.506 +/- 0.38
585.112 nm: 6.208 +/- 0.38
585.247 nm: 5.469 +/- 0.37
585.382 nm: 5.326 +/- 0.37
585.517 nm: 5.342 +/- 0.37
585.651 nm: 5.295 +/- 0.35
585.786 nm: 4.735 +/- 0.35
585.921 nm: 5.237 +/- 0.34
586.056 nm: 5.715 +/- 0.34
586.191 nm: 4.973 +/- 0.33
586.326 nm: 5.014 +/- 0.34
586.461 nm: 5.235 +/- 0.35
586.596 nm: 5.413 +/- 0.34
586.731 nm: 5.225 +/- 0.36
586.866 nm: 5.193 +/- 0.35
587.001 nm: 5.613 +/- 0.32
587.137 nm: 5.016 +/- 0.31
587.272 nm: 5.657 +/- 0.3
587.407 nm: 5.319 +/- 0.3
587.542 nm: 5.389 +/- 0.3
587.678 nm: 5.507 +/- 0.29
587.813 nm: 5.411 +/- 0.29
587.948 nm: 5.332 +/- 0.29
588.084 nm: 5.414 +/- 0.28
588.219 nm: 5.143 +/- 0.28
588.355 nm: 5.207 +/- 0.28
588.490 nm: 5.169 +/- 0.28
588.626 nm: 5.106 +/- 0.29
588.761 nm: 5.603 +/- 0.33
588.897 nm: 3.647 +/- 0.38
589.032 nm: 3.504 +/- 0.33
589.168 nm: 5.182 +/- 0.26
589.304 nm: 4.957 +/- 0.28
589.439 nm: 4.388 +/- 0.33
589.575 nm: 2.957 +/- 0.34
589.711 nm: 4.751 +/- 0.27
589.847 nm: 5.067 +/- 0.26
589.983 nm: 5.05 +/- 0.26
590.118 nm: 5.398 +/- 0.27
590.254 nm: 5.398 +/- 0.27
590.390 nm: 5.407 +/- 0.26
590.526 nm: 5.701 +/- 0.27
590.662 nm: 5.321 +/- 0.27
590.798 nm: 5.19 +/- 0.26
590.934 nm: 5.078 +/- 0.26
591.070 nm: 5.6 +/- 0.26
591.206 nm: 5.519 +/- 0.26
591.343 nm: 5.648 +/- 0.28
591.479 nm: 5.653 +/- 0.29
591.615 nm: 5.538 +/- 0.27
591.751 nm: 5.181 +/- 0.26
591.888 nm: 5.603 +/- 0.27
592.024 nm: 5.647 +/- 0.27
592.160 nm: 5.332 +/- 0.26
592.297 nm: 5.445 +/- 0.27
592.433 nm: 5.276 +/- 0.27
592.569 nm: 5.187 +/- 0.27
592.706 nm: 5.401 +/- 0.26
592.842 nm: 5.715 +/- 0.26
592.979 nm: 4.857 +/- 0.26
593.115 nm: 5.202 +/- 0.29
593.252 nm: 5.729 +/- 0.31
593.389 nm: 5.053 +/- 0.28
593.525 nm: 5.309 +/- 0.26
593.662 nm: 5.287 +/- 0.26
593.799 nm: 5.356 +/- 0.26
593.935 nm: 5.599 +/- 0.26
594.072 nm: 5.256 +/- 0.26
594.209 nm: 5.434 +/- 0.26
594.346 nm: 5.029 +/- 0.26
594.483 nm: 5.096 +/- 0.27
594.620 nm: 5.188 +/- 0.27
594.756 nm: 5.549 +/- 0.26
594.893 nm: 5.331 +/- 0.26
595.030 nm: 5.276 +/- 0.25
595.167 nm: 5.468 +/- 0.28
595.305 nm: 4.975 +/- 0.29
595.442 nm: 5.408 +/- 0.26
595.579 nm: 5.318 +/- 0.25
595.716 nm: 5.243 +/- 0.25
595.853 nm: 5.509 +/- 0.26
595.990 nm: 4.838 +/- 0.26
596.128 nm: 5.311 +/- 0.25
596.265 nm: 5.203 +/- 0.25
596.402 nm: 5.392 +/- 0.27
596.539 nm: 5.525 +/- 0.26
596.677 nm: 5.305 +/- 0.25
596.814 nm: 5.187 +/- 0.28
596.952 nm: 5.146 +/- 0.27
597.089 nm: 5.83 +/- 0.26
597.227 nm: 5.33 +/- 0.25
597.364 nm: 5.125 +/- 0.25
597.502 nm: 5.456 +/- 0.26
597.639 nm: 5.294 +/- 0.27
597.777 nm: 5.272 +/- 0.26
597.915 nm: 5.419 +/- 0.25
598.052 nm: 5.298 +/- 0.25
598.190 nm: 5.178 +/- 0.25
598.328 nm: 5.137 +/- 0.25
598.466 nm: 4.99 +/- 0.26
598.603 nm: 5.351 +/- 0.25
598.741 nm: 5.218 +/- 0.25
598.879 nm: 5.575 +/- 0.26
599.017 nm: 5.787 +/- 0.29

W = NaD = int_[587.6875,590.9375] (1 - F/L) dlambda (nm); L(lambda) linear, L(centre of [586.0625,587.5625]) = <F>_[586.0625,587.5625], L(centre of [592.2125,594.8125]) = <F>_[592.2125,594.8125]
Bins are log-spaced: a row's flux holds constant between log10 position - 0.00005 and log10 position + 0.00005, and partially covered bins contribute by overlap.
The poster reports 0.20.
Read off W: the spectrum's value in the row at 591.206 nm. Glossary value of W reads 5.519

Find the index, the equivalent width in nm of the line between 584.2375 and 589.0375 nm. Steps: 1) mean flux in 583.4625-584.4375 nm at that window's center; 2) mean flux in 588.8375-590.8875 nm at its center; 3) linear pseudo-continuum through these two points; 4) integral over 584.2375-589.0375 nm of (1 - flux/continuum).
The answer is -0.111 nm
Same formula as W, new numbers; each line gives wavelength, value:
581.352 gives 5.435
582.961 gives 5.204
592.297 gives 5.445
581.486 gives 5.455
